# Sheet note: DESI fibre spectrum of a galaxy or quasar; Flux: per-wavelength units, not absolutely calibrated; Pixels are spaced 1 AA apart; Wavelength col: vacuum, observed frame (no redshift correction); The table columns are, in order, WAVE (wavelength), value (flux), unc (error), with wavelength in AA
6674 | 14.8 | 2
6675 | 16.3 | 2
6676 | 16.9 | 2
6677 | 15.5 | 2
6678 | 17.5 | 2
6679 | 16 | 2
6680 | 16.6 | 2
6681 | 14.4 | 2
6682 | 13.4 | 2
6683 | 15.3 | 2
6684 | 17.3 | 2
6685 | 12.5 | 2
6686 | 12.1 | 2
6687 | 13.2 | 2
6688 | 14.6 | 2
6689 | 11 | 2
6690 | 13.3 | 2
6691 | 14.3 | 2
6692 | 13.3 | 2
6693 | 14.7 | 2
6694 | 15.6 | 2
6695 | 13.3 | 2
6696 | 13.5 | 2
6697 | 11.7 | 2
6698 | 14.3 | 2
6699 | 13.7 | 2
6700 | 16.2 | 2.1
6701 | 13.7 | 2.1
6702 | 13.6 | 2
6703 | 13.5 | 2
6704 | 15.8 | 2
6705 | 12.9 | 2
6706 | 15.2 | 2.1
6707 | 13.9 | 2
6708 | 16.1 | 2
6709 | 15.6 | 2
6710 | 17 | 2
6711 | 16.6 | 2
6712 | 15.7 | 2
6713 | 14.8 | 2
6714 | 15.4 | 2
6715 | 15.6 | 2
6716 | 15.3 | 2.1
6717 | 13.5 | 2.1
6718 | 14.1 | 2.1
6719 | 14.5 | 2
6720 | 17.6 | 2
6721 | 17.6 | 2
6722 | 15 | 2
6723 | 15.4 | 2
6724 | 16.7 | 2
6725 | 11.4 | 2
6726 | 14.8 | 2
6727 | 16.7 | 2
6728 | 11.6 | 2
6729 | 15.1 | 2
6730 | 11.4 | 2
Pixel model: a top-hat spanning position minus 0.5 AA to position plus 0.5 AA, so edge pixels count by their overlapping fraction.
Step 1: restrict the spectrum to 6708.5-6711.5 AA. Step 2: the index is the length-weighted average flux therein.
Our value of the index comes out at 16.4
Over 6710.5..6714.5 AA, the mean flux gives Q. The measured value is 15.6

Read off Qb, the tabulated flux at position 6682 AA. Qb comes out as 13.4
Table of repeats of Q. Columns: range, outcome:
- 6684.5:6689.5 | 12.7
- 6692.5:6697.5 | 13.8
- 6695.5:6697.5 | 12.6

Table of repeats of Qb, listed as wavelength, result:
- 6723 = 15.4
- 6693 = 14.7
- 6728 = 11.6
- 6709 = 15.6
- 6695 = 13.3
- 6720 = 17.6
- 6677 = 15.5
